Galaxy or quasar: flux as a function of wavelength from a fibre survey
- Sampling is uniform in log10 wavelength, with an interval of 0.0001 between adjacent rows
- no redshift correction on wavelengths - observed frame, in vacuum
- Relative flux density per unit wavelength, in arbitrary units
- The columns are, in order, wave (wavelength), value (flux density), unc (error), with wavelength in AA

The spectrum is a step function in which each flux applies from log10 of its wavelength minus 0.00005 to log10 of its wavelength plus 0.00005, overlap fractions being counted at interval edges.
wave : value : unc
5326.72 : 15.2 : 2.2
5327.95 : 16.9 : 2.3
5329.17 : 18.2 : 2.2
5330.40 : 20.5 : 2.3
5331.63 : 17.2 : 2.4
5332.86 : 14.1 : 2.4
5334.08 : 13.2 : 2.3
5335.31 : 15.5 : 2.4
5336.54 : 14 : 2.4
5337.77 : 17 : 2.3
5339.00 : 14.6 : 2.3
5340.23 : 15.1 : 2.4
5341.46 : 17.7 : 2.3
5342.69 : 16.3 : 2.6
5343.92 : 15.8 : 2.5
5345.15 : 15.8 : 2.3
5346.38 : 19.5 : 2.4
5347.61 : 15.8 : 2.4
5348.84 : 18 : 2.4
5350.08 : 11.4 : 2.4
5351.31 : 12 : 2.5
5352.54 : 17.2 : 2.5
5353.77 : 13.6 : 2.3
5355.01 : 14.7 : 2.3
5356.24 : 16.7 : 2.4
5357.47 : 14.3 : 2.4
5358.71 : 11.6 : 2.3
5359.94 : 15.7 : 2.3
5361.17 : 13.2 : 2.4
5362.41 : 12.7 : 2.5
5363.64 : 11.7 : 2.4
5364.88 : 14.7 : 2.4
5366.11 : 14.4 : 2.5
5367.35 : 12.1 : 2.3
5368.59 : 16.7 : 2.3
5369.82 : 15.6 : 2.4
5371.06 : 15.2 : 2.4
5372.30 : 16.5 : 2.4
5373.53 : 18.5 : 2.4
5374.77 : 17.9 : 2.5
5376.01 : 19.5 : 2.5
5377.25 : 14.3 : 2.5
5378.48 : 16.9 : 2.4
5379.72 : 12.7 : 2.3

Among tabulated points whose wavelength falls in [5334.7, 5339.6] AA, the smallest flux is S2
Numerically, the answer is 14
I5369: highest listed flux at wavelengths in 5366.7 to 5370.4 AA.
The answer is 16.7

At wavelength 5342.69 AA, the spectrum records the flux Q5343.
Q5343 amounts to 16.3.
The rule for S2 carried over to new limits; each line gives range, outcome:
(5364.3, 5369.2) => 12.1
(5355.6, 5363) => 11.6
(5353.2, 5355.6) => 13.6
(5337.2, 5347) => 14.6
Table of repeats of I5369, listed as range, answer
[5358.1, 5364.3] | 15.7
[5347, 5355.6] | 18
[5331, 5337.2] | 17.2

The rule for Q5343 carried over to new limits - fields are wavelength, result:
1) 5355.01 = 14.7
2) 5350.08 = 11.4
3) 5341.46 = 17.7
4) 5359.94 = 15.7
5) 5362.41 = 12.7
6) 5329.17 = 18.2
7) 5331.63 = 17.2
